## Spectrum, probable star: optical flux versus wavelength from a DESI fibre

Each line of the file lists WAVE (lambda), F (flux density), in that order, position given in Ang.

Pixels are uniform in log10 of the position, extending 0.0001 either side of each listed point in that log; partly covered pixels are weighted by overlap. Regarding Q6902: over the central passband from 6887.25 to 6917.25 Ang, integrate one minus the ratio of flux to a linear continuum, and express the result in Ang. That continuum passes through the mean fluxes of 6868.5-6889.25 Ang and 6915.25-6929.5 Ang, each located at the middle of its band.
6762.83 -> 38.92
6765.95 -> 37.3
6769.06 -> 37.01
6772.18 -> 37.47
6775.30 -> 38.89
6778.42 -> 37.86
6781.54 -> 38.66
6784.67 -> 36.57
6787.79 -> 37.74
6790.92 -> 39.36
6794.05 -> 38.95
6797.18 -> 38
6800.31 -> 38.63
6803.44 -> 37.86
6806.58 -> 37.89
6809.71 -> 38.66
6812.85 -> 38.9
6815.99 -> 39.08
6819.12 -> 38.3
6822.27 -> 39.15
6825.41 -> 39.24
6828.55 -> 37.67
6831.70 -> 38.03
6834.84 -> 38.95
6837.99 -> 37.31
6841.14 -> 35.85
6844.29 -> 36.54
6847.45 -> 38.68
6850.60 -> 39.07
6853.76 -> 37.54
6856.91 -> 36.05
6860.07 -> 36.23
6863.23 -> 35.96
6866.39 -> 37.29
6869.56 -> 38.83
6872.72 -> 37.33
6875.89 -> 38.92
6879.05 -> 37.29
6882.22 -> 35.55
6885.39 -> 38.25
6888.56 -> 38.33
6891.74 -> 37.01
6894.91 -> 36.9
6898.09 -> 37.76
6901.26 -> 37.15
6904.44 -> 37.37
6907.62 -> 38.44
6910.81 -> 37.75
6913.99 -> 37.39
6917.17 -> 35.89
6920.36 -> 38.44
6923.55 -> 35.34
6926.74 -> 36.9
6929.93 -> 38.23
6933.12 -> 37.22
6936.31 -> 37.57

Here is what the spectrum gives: -0.2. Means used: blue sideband 37.7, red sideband 36.8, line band 37.5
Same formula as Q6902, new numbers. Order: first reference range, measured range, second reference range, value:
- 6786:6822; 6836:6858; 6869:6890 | 0.4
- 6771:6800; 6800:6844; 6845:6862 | -0.5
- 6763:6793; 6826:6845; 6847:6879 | 0.1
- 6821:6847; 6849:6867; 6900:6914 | 0.4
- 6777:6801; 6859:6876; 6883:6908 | 0.2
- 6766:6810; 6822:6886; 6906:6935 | 0.2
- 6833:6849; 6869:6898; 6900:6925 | -0.2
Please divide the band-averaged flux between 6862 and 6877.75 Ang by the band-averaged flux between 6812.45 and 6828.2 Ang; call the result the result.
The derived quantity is 1.0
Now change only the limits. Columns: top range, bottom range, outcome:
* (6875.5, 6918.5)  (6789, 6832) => 0.97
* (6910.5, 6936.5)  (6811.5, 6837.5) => 0.96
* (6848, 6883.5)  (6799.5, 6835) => 0.97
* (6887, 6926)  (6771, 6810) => 0.98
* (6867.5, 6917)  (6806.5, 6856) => 0.98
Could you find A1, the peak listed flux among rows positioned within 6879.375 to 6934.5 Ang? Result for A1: 38.44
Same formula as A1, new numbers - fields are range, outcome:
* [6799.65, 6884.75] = 39.24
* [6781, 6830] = 39.36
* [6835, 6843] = 37.31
